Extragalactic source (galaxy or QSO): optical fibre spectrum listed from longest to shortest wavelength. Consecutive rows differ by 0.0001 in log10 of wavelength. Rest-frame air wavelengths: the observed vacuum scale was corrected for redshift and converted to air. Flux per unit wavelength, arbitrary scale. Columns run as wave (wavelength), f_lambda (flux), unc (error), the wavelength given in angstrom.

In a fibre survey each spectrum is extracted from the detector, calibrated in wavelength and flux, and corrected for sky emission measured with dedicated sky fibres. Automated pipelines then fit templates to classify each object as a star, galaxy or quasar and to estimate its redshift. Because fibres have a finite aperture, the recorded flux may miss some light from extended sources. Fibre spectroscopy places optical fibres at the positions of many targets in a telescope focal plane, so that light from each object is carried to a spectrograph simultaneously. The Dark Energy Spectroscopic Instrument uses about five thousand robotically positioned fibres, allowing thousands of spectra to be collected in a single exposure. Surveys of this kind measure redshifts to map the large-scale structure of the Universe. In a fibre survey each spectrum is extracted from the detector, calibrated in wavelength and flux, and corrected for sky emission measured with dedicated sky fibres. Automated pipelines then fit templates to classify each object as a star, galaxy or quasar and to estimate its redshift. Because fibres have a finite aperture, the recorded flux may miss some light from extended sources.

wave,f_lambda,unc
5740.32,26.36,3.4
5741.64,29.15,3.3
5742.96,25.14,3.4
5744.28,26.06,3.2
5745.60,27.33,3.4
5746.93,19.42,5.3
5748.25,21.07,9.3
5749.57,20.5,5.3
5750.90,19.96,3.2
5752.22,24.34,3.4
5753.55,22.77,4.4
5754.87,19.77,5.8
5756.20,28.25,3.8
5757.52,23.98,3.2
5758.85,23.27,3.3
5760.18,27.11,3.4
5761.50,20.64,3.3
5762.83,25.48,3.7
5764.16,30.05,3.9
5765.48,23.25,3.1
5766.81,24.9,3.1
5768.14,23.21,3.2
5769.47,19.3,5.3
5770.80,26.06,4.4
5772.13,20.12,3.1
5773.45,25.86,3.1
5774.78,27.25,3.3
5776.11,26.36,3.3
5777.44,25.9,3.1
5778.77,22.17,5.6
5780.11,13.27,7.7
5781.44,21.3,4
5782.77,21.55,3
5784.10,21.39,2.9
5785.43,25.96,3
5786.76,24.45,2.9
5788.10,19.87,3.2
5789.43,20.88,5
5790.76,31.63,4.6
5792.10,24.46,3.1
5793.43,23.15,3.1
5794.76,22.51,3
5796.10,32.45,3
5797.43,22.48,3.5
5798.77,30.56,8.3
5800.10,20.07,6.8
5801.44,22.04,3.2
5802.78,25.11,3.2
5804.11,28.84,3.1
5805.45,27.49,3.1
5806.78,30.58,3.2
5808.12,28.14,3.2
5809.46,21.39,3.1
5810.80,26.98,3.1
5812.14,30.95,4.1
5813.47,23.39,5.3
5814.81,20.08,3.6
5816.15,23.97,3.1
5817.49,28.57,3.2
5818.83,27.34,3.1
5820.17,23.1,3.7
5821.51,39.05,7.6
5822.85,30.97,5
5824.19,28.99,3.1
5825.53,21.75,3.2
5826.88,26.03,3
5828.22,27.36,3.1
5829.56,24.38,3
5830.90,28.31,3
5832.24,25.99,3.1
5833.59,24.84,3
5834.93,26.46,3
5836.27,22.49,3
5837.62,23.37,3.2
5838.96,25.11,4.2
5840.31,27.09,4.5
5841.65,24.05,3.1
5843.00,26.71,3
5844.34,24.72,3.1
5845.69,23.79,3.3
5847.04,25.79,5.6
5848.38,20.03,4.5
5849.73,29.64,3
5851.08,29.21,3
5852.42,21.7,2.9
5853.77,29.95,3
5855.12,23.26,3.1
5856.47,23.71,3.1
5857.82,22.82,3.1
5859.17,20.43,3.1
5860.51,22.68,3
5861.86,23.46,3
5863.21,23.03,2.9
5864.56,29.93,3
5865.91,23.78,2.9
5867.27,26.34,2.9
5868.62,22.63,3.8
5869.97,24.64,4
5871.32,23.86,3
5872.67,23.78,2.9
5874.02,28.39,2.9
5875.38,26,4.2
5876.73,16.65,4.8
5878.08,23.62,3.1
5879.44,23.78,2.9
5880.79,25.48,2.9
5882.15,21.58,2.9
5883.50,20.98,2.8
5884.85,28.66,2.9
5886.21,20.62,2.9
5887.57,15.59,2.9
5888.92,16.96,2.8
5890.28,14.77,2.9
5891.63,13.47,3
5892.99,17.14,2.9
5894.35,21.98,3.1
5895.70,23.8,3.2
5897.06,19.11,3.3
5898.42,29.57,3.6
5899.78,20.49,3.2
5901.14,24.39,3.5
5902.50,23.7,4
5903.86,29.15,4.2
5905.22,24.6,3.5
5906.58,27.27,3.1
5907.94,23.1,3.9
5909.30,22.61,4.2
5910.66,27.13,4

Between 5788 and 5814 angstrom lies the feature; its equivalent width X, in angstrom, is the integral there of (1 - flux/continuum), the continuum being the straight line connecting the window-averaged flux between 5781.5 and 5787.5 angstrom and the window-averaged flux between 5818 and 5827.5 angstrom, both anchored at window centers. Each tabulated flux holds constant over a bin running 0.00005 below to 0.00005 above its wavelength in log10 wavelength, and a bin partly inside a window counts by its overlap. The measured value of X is -0.52 angstrom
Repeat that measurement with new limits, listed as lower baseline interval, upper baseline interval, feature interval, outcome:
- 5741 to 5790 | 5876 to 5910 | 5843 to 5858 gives -1.77 angstrom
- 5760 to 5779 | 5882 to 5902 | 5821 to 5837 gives -3.15 angstrom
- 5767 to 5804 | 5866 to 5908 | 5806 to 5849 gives -4.96 angstrom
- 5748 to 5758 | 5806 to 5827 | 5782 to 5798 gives 0.60 angstrom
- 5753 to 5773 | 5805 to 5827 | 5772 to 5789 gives 1.46 angstrom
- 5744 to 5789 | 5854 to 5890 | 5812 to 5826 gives -2.31 angstrom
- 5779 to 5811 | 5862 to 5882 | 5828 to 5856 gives -1.22 angstrom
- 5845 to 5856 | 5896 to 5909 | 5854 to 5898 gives 4.52 angstrom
